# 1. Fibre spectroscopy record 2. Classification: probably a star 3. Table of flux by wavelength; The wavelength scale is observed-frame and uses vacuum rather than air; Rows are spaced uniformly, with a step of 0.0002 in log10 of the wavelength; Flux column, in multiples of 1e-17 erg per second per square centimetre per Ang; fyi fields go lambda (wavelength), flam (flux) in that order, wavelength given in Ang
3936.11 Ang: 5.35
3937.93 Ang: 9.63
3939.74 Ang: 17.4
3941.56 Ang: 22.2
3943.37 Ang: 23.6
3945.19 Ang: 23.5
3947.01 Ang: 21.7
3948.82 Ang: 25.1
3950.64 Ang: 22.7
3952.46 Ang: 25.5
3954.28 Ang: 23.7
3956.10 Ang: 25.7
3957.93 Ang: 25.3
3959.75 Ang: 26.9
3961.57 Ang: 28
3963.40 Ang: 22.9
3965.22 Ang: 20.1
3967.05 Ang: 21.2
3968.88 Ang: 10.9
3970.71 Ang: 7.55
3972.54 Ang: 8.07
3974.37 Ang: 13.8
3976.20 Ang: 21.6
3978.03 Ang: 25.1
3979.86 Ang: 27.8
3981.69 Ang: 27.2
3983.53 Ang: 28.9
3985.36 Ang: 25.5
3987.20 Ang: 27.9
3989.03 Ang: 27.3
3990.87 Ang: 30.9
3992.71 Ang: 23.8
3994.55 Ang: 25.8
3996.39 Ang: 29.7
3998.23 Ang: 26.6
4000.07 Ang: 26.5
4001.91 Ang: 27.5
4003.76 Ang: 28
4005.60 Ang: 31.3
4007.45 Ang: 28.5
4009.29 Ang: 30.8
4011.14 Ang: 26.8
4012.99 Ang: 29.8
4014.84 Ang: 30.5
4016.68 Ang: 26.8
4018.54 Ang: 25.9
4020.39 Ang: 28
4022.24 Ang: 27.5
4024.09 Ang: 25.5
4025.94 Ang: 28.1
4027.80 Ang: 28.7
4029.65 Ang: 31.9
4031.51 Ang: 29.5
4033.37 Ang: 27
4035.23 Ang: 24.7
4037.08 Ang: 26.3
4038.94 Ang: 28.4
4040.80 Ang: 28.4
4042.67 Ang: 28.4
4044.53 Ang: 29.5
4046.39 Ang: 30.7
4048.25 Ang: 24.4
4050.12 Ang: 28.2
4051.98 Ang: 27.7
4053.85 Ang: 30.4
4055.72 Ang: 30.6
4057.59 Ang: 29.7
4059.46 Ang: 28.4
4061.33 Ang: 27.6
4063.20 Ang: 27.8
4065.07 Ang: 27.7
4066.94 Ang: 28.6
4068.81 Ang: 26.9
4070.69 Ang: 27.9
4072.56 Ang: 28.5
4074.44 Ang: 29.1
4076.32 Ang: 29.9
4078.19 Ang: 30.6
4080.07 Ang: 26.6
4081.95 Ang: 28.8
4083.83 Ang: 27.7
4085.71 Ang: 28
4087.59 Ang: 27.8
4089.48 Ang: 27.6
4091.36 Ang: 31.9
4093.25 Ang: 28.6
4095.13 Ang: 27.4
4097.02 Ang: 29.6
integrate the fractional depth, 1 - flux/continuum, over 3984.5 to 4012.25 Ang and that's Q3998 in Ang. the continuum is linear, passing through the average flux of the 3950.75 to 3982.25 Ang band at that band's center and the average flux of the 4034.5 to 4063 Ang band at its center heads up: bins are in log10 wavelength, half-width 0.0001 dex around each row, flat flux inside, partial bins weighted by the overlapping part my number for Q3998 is -4.5 Ang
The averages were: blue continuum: 21.2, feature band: 27.8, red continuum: 28.2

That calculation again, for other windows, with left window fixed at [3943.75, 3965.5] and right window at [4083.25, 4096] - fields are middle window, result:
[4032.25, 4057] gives -0.9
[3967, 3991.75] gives 3.4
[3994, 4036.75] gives -3.0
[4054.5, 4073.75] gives -0.5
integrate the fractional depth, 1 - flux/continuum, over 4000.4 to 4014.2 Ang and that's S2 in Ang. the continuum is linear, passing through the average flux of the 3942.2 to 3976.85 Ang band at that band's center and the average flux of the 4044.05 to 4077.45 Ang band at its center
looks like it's -2.5 Ang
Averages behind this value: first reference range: 20.9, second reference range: 28.5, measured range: 28.9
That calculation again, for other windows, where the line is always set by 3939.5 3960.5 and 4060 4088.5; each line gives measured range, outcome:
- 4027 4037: -0.55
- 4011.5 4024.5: -0.77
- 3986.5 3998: -1.00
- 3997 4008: -1.04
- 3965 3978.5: 4.96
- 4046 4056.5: -0.43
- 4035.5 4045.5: -0.35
